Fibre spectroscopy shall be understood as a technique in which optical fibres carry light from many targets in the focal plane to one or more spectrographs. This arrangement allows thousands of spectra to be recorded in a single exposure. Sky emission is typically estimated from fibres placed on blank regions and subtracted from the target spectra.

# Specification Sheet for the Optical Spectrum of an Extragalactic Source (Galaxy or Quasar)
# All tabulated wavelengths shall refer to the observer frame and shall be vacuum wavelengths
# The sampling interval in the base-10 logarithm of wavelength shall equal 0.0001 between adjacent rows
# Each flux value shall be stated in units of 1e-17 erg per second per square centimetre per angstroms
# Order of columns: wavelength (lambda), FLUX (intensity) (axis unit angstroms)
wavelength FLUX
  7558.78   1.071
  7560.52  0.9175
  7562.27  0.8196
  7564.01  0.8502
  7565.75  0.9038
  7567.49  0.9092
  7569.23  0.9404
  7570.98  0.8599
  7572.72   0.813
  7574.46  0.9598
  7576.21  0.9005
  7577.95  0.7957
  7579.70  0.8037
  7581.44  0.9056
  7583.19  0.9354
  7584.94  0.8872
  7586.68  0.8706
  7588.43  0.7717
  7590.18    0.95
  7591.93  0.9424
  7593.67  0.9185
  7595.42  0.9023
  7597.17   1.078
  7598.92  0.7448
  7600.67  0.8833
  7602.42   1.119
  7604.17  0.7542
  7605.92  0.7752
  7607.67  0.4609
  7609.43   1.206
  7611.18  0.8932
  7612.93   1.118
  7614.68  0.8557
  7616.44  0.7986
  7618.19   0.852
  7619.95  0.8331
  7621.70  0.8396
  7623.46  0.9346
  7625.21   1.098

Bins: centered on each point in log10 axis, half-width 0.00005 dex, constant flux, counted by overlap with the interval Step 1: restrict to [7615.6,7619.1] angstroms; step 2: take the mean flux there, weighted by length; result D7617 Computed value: 0.825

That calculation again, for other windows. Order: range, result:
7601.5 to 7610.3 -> 0.862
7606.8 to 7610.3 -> 0.832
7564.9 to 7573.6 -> 0.886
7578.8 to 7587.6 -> 0.879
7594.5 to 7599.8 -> 0.908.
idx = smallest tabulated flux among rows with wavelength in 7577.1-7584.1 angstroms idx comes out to 0.7957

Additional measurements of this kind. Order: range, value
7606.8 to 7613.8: 0.4609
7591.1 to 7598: 0.9023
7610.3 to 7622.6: 0.7986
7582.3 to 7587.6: 0.8706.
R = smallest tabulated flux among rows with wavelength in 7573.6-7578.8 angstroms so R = 0.7957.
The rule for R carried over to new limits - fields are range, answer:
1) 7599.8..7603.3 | 0.8833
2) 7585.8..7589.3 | 0.7717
